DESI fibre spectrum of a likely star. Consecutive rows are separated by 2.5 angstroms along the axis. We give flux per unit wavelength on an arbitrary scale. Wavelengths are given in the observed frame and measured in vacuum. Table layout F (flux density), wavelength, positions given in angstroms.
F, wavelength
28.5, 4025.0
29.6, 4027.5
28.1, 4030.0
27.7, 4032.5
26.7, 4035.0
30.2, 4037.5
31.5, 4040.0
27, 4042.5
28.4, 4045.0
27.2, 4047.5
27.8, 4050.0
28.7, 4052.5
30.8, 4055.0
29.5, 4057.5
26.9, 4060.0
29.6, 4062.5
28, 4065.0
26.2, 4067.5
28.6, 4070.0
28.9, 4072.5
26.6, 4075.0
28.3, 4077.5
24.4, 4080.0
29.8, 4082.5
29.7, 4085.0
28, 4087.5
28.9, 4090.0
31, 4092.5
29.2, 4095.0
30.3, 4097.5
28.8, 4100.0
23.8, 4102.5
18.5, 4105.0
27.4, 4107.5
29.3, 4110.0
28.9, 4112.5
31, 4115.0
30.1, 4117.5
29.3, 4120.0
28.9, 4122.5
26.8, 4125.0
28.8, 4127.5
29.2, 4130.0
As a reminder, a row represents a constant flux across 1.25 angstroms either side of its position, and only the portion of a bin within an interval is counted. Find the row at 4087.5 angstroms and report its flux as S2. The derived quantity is 28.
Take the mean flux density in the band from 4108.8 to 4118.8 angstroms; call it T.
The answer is 29.8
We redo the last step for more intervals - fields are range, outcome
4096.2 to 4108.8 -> 25.8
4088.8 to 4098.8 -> 29.8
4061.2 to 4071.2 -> 28.1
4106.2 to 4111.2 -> 28.2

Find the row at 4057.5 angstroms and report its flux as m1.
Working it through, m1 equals 29.5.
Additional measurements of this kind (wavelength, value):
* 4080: 24.4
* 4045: 28.4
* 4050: 27.8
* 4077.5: 28.3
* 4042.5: 27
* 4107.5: 27.4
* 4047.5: 27.2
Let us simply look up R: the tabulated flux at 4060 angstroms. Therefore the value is 26.9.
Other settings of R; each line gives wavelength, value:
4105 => 18.5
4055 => 30.8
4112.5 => 28.9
